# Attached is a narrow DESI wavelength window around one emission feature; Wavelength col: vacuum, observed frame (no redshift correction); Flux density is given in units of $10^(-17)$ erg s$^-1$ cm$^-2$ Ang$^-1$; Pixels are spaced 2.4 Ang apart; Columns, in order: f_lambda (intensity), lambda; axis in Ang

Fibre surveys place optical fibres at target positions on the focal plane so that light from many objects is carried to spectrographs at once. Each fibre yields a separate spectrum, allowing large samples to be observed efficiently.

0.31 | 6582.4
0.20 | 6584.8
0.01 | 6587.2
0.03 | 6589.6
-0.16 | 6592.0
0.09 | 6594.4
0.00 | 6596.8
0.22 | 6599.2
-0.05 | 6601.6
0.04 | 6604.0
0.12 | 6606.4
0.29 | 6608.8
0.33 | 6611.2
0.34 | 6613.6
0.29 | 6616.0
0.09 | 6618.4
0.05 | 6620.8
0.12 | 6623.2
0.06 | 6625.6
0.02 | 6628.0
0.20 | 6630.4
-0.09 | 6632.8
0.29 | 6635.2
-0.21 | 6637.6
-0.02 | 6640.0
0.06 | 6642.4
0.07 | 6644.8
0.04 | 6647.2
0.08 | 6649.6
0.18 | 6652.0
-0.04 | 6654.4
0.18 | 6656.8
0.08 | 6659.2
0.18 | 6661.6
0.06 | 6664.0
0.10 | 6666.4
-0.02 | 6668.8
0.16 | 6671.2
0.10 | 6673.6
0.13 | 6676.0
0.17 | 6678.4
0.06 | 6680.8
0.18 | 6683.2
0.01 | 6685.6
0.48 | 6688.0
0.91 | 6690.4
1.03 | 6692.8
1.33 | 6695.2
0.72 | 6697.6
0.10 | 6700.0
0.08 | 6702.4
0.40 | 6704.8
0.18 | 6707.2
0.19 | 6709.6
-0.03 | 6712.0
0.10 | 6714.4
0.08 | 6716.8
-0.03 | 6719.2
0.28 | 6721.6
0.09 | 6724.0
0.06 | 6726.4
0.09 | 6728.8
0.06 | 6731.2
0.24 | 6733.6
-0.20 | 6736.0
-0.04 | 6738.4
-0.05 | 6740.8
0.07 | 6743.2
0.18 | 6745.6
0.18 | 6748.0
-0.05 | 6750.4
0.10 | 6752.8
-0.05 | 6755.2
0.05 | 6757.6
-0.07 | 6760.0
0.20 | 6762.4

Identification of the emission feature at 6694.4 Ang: [O II] 3727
